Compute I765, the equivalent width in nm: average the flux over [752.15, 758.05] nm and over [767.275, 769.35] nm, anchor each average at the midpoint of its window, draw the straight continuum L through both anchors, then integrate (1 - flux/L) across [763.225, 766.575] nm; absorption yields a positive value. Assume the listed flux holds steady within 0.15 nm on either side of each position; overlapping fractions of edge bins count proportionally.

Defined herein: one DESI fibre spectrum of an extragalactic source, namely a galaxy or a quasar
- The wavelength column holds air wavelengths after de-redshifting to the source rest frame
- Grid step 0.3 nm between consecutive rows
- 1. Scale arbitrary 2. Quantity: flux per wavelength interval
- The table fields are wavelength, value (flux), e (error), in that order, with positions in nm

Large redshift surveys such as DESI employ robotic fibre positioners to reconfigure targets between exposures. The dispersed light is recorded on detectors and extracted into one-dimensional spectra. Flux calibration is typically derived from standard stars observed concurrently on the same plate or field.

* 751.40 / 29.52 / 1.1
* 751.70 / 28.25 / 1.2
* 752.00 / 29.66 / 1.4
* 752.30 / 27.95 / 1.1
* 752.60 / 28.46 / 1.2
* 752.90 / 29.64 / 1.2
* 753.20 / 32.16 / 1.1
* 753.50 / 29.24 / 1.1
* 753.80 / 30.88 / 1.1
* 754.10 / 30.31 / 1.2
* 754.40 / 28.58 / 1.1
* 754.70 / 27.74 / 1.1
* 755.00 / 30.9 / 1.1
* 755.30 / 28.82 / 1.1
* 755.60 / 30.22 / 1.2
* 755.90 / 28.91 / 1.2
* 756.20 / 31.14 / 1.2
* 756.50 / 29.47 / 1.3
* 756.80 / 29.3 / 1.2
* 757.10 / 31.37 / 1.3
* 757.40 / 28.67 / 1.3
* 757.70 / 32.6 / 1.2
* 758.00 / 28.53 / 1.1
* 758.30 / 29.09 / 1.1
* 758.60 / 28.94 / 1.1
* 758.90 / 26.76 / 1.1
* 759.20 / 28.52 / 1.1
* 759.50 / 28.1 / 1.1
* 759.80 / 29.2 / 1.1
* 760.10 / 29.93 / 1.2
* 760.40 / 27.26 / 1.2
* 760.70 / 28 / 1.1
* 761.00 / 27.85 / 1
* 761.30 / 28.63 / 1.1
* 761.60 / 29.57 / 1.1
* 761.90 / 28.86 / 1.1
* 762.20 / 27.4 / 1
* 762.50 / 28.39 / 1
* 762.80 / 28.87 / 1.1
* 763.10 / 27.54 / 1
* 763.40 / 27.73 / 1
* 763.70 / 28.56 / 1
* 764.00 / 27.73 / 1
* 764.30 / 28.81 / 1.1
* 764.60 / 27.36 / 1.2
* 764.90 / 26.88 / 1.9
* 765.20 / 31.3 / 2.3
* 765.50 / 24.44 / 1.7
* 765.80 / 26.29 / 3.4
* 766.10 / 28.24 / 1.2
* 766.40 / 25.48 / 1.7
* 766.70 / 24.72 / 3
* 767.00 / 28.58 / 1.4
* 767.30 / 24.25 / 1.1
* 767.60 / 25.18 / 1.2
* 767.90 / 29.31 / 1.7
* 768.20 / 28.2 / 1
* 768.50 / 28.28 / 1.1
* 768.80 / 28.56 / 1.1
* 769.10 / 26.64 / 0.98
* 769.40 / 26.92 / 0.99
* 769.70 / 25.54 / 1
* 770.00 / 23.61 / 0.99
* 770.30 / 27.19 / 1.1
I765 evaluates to 0.06 nm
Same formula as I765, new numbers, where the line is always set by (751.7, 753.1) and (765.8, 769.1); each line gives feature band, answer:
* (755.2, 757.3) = -0.104 nm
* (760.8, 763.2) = -0.058 nm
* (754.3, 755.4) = -0.015 nm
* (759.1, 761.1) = -0.032 nm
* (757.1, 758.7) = -0.085 nm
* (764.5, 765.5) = -0.023 nm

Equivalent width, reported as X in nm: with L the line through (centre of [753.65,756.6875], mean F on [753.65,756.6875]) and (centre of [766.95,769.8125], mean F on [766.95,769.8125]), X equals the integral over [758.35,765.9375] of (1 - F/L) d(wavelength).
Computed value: 0.05 nm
